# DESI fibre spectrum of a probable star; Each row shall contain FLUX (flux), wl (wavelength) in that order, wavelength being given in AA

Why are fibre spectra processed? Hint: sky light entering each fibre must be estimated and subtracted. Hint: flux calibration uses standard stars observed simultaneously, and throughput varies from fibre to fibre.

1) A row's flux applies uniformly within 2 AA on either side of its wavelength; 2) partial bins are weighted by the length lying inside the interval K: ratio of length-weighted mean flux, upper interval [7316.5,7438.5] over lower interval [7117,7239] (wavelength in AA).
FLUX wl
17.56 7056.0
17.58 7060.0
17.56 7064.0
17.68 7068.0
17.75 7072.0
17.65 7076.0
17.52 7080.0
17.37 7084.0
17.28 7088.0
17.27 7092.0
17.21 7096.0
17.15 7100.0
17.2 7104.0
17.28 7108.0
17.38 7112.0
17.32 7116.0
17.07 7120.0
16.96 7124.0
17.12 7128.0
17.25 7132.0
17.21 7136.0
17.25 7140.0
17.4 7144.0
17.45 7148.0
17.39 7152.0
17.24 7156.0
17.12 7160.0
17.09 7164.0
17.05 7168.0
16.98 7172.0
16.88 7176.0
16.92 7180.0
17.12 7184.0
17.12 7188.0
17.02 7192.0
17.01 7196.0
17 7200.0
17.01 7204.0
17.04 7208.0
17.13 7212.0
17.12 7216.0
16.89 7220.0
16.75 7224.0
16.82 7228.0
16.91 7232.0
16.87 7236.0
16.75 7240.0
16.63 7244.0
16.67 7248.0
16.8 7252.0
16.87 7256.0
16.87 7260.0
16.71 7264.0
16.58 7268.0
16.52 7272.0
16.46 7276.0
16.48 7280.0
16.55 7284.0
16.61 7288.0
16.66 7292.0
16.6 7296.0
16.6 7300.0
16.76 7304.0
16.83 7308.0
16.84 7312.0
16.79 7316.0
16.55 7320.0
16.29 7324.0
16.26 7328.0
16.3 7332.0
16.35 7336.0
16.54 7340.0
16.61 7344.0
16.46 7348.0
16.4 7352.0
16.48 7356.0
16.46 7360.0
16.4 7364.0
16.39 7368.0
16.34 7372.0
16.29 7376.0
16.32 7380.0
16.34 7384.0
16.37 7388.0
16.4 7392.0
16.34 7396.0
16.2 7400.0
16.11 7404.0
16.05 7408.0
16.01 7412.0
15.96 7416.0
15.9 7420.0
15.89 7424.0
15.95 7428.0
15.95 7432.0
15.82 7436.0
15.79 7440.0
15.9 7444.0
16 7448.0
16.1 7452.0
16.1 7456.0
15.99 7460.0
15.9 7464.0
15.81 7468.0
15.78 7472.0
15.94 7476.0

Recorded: 1.0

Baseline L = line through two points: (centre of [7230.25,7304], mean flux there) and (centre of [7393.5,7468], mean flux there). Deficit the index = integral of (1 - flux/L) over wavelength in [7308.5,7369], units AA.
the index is -0.4 AA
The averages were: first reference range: 16.7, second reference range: 16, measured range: 16.5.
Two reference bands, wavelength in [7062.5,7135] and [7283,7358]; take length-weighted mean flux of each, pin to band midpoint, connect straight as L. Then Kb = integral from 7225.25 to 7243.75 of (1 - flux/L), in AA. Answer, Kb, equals 0.0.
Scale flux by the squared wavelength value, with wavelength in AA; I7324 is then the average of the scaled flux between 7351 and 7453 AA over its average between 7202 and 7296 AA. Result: 1.00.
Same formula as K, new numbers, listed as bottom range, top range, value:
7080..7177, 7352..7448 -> 0.94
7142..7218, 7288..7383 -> 0.96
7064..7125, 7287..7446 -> 0.94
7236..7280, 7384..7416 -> 0.97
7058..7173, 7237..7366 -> 0.96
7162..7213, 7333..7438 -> 0.95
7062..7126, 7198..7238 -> 0.98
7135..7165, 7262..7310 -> 0.96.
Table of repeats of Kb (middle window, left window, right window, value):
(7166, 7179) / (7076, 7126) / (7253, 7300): 0.0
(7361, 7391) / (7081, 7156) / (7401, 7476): -0.3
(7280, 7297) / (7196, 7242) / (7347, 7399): 0.1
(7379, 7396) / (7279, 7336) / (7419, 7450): -0.2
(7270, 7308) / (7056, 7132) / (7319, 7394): 0.1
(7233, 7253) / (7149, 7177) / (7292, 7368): 0.1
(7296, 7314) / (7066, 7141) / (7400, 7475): -0.3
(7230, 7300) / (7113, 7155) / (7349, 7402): 0.4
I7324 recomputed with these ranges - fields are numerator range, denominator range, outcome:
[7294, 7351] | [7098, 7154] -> 1.01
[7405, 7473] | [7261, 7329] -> 1.00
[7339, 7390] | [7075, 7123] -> 1.02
